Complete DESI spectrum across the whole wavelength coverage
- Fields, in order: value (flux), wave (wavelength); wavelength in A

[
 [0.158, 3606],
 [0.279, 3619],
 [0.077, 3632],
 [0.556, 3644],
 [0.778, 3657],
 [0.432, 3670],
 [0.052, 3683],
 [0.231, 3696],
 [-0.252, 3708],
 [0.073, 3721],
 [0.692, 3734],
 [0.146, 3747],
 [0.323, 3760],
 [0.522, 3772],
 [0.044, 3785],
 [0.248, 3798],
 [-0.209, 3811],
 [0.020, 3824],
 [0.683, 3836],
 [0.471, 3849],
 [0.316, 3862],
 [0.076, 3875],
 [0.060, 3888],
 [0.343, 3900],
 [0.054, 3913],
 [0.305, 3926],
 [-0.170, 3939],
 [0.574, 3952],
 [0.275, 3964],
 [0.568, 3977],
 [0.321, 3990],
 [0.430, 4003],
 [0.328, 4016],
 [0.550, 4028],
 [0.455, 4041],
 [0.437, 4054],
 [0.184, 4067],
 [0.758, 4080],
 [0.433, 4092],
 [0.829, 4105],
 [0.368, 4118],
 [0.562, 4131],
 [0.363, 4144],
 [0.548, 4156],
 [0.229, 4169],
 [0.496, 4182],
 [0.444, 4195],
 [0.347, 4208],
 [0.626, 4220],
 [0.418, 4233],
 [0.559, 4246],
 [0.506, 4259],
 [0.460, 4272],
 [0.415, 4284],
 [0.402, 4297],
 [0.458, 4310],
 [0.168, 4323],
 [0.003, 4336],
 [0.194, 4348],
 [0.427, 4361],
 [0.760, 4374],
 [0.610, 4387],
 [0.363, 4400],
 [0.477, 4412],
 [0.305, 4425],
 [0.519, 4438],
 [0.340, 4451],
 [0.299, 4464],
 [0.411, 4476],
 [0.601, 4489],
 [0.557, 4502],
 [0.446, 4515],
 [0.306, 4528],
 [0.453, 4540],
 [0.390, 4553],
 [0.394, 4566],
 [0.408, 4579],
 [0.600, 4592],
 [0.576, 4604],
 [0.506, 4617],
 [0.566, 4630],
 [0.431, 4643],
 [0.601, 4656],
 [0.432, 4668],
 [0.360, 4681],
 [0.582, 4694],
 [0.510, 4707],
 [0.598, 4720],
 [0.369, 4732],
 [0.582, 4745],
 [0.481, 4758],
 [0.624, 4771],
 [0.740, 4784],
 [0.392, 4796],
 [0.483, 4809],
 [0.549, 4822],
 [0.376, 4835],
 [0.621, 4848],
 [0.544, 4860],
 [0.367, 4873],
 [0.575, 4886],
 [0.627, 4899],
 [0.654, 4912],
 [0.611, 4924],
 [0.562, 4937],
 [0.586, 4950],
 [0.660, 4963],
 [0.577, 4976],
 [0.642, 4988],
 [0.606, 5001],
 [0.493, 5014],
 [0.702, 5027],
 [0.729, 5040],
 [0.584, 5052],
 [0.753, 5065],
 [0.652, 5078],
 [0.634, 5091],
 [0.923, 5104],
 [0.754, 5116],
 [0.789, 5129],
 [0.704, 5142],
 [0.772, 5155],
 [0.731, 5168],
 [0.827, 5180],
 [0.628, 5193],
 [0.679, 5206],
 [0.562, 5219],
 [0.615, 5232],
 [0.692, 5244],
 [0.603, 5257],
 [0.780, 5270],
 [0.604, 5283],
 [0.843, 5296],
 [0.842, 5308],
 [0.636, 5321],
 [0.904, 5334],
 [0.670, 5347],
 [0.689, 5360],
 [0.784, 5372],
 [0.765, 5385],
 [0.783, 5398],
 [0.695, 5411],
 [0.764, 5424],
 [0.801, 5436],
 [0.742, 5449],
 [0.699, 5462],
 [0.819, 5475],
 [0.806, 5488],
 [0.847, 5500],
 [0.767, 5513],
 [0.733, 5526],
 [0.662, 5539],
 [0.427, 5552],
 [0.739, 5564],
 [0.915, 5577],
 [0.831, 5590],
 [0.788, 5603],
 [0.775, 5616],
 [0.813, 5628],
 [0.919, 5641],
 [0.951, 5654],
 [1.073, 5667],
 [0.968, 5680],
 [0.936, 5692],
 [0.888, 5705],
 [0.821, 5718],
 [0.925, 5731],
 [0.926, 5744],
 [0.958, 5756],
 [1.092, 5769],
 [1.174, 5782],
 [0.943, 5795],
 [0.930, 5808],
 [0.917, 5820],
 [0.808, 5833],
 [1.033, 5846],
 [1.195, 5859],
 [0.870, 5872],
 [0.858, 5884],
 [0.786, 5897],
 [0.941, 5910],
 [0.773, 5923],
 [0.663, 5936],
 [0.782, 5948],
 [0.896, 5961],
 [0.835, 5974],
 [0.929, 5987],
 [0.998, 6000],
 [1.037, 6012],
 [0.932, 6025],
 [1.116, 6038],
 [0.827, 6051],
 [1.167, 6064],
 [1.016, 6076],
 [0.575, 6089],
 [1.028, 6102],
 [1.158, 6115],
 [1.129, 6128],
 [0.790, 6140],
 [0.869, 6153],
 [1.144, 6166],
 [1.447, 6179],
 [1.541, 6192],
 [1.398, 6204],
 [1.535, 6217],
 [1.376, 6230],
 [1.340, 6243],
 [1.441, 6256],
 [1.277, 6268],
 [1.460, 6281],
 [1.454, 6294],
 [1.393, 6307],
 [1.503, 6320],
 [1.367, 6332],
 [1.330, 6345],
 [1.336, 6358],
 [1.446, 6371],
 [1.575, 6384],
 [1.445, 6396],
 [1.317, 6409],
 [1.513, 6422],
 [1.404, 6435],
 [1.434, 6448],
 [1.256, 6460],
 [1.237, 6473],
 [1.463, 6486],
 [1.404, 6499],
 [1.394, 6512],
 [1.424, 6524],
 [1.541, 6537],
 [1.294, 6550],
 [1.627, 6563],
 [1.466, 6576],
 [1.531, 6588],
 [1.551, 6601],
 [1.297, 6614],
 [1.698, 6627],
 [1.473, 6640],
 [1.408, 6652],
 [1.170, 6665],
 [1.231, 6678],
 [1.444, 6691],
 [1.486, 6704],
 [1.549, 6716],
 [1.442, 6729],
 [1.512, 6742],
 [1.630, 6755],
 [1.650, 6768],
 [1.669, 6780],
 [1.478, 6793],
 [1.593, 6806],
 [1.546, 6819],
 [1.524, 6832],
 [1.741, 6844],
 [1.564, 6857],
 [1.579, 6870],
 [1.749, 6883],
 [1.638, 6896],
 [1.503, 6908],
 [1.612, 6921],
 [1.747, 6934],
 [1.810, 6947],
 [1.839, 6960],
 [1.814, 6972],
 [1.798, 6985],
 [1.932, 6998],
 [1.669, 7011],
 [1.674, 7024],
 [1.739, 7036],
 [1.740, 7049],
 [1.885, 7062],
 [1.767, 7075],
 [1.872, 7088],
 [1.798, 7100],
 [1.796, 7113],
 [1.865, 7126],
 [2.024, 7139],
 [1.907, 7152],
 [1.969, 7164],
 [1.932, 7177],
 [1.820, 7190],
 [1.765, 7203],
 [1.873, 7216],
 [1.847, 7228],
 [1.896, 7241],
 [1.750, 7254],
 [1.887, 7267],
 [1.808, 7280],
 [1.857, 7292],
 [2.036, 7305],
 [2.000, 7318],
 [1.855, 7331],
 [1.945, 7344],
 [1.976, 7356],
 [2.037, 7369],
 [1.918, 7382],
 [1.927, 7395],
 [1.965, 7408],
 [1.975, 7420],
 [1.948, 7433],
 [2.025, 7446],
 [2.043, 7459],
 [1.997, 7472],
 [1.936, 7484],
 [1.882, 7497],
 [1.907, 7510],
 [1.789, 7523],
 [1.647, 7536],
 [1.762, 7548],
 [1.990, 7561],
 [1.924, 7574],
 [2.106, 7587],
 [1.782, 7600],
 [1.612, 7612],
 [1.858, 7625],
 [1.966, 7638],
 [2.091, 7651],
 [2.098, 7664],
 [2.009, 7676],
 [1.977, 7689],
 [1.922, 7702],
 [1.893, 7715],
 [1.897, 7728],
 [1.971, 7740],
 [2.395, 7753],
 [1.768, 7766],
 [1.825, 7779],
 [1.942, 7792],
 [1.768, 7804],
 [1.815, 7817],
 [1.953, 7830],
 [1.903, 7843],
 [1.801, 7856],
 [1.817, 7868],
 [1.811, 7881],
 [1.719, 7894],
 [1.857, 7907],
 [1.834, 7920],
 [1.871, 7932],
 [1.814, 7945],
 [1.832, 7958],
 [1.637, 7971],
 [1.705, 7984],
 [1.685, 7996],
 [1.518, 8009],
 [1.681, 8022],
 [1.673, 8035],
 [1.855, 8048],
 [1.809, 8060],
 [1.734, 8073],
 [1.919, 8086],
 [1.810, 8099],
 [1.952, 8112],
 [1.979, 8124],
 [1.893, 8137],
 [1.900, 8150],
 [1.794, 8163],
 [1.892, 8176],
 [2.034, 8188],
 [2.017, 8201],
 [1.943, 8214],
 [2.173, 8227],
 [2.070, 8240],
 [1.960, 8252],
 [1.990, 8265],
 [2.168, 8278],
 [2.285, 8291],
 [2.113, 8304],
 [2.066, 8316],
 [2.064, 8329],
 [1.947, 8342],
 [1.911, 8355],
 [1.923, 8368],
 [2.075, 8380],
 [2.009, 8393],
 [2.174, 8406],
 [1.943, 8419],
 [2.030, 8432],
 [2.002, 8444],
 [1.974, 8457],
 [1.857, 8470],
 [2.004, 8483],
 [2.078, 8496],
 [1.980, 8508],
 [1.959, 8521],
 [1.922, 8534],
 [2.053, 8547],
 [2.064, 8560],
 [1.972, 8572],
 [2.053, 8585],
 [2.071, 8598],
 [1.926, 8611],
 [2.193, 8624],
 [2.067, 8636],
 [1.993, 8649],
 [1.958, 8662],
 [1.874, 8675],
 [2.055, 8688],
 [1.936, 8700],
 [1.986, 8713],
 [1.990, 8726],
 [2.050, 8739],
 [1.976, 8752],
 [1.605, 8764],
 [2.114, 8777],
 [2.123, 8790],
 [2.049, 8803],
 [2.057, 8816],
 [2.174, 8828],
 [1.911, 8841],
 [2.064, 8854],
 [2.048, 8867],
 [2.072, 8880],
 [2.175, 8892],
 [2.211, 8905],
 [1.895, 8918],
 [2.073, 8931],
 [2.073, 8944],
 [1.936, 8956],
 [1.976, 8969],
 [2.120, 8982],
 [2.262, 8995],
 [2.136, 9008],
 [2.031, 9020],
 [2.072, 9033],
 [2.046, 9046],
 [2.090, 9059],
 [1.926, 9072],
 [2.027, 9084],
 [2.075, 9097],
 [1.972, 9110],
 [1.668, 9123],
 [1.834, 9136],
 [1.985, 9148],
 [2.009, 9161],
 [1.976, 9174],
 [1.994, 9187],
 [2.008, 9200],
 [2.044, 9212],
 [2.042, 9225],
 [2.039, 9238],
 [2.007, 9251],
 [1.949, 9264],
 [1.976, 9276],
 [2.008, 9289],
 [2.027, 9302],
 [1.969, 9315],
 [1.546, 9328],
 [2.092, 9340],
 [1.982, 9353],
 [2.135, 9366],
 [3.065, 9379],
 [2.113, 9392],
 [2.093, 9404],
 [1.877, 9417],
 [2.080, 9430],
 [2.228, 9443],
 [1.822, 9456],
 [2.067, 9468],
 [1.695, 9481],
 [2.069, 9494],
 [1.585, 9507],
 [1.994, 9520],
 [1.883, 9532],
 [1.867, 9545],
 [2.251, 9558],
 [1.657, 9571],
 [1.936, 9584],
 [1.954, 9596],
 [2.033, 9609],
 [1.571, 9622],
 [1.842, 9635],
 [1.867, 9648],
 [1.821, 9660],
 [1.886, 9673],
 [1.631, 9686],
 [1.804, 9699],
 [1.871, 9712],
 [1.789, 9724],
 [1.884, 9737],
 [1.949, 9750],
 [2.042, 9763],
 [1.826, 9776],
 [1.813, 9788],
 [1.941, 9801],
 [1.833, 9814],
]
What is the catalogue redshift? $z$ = 0.55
